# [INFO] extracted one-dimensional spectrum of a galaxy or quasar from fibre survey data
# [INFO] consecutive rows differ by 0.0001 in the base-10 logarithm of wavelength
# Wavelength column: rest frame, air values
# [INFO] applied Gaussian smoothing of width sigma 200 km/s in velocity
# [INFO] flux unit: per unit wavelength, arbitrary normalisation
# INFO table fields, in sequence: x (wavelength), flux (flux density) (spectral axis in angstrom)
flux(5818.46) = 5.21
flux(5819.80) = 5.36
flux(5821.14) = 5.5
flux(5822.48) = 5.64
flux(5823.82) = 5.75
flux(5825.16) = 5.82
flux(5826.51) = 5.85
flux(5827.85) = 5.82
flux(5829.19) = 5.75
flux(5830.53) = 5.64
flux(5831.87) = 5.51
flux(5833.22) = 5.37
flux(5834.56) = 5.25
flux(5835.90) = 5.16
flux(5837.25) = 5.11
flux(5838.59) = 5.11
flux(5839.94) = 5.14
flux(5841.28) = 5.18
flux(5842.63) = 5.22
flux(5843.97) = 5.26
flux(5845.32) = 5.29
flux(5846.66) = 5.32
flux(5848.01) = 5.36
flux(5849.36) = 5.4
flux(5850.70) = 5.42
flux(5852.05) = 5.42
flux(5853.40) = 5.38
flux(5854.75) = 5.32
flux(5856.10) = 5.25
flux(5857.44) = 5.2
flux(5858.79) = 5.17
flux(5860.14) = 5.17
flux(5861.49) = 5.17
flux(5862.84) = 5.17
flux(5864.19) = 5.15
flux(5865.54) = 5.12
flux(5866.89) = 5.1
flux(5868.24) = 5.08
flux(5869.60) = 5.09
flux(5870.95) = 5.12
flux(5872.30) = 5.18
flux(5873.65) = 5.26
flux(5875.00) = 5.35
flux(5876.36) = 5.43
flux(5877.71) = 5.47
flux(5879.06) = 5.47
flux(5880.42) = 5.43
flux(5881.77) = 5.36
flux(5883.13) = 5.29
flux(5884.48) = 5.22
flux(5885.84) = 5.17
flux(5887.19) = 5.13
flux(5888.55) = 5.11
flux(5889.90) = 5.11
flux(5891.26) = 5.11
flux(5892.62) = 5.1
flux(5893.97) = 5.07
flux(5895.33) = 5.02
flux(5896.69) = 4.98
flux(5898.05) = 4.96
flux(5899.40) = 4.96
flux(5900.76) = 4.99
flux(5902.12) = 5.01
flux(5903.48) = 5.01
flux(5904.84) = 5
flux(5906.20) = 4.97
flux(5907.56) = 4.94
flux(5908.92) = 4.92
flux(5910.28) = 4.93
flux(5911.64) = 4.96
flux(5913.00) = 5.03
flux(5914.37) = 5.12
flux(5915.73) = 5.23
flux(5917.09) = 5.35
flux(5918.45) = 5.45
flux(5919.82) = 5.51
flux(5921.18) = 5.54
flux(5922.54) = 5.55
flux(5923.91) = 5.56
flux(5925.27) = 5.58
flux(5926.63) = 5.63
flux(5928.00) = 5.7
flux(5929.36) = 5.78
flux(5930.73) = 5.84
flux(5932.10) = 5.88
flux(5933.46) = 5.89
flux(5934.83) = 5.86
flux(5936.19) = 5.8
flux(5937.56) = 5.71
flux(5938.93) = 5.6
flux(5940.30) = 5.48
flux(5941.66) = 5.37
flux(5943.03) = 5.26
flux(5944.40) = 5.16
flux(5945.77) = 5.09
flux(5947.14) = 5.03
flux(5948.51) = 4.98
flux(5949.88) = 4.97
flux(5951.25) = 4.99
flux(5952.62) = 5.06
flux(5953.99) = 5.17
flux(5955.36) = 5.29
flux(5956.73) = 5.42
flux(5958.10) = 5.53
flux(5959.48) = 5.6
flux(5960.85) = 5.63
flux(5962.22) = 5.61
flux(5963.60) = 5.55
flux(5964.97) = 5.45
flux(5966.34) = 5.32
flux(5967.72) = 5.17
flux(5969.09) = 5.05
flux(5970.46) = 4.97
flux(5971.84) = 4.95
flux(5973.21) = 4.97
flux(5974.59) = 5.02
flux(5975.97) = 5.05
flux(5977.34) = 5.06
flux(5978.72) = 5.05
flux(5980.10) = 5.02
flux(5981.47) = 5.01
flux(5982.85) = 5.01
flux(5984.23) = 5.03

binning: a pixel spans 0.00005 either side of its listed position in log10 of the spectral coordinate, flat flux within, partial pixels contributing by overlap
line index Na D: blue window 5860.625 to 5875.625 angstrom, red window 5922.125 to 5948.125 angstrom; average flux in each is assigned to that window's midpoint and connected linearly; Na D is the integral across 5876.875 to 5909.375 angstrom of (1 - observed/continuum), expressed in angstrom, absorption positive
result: 1.16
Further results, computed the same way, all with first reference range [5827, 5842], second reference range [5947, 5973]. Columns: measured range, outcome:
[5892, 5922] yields 1.2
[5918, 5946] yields -1.7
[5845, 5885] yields 0.5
